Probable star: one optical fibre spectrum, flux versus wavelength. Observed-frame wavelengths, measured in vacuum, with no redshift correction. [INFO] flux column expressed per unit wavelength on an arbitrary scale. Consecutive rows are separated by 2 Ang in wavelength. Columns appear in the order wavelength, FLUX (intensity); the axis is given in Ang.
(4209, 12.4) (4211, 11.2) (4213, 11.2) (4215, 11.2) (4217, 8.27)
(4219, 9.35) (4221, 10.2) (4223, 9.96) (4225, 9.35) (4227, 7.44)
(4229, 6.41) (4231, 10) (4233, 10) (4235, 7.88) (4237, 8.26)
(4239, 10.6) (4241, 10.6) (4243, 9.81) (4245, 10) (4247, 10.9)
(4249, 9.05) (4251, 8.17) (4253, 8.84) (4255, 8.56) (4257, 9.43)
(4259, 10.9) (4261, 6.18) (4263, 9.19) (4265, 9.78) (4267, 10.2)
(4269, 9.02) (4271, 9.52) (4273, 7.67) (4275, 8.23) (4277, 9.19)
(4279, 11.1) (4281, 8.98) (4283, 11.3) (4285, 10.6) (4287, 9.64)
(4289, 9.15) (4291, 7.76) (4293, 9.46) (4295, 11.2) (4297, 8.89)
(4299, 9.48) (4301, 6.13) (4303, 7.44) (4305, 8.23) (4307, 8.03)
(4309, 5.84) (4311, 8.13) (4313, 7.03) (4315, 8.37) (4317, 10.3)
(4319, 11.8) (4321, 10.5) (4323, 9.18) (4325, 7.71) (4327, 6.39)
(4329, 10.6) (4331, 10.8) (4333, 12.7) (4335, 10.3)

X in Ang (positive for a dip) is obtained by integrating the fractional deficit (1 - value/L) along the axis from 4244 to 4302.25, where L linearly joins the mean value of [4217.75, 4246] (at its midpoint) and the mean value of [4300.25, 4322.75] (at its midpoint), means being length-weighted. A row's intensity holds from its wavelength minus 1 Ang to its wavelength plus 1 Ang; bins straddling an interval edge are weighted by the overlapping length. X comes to -2.9 Ang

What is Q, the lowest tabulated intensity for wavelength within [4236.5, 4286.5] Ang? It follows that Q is 6.18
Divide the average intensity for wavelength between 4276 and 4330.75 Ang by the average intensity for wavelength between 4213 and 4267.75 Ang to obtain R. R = 1.0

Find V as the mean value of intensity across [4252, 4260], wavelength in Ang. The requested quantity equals 9.43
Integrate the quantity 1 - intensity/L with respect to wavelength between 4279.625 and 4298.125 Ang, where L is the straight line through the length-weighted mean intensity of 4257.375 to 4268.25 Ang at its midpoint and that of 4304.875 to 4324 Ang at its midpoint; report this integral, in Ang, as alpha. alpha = -1.4 Ang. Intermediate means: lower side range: 9.26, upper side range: 8.76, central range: 9.69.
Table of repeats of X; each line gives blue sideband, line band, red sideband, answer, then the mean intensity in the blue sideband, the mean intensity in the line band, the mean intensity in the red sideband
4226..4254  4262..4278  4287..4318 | -0.6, 9.14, 9.1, 8.4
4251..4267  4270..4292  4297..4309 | -2.6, 9.01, 9.38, 7.78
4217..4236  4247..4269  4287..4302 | -0.5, 8.92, 9.11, 8.92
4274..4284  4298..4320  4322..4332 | 2.3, 9.76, 8.25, 8.94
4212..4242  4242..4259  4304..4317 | -0.9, 9.38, 9.44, 7.81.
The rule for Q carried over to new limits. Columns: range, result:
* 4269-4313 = 5.84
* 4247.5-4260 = 8.17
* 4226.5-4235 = 6.41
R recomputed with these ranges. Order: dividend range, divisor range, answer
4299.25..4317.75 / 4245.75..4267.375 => 0.85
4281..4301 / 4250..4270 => 1.05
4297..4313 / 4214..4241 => 0.83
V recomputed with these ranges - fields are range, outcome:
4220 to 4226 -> 9.84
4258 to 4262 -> 8.54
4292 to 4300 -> 9.76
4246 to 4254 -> 9.24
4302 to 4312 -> 7.53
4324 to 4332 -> 8.88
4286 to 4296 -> 9.44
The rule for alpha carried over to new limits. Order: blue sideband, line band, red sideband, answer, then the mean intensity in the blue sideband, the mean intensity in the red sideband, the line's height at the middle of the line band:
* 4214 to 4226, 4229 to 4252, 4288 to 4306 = 0.0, 9.72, 8.64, 9.43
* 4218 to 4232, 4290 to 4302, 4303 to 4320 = -0.4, 8.96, 8.41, 8.5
